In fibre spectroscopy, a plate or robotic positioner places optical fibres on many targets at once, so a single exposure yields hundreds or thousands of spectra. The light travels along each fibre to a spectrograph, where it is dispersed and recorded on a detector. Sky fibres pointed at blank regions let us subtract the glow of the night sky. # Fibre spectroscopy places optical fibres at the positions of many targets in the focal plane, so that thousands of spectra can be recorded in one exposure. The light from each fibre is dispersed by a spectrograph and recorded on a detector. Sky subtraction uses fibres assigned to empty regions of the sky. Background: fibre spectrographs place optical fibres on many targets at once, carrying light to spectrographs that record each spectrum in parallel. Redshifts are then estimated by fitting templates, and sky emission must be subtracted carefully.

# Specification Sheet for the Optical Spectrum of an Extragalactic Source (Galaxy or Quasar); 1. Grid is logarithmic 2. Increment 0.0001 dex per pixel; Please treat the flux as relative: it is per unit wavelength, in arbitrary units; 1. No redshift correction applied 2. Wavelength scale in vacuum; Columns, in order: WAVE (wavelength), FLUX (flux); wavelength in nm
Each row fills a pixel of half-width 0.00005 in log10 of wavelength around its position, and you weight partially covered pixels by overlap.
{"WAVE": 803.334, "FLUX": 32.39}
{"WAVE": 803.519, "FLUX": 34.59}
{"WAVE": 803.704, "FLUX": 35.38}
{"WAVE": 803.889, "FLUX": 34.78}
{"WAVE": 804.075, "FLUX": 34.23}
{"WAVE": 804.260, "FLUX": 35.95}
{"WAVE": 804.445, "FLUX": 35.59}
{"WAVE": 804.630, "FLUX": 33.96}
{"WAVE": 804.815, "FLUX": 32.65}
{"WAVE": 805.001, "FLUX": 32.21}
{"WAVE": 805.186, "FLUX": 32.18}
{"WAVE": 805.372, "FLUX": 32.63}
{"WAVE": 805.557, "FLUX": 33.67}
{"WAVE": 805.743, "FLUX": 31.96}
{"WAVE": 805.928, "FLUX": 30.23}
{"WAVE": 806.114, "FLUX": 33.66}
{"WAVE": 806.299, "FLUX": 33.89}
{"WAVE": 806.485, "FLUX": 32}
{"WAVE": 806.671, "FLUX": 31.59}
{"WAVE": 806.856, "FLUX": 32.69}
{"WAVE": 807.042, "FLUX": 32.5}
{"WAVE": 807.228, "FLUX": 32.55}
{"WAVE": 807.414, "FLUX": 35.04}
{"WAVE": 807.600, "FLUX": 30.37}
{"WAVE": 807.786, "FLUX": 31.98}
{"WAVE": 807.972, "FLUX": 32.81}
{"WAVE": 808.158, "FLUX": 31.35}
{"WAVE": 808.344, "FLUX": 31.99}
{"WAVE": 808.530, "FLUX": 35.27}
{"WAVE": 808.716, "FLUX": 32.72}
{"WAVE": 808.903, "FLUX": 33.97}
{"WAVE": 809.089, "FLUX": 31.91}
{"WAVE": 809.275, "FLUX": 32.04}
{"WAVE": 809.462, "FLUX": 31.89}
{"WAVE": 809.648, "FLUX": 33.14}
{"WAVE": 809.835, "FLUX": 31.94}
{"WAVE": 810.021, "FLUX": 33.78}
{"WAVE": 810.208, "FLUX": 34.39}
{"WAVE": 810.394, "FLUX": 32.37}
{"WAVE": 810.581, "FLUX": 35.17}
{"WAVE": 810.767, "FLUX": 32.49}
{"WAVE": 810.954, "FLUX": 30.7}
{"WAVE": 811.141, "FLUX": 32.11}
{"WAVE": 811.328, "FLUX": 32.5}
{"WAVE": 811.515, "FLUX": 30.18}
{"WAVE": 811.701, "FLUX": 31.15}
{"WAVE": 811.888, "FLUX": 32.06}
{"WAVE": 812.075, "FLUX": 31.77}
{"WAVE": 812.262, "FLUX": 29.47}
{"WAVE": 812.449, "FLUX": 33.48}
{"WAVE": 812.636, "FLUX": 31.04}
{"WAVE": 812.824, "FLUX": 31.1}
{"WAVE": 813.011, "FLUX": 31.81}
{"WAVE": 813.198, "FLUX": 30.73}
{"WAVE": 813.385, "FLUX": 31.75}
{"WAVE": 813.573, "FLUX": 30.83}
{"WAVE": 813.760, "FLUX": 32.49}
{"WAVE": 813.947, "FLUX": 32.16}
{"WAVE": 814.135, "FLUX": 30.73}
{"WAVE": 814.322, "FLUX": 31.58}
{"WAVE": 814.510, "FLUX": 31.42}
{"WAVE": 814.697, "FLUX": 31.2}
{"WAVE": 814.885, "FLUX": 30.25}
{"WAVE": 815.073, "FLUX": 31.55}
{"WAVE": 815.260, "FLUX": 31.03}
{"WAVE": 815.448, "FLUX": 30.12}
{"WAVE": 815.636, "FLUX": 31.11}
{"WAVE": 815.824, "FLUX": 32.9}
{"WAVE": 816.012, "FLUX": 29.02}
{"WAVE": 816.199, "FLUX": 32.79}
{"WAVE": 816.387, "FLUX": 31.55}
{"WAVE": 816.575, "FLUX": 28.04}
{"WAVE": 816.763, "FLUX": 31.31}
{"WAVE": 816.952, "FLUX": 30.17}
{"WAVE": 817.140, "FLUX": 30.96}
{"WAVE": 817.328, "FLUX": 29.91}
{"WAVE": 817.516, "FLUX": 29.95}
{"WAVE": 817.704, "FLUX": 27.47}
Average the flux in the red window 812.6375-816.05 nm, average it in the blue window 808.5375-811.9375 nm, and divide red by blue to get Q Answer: 1.0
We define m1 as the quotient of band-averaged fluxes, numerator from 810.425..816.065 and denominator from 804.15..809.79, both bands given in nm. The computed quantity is 0.96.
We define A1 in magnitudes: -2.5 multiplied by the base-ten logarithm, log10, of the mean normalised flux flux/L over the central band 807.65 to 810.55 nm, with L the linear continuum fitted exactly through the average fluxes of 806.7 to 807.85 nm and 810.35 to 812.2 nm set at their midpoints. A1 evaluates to -0.02 mag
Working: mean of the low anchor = 32.5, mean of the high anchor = 32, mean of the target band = 32.8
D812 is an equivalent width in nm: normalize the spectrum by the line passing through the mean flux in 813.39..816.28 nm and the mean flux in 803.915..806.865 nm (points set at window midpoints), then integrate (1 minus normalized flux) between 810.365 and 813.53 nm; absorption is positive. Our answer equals 0.01 nm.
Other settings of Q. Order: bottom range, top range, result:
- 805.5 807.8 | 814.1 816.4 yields 0.96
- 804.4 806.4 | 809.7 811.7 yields 0.99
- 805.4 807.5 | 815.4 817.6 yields 0.94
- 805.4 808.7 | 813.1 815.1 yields 0.96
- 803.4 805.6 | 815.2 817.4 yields 0.90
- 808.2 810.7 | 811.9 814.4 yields 0.95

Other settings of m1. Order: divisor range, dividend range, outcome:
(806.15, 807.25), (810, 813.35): 0.98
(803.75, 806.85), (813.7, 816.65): 0.94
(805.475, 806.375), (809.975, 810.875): 1.03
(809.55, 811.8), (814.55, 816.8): 0.95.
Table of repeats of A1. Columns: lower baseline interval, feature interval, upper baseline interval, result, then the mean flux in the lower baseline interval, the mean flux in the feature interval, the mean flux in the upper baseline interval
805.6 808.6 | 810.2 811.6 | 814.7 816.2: -0.02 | 32.5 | 32.4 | 31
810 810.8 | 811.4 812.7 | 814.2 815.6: 0.05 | 33.7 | 31.4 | 31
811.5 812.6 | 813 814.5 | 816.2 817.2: -0.01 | 31.4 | 31.5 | 30.6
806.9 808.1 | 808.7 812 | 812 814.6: -0.02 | 32.5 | 32.5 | 31.4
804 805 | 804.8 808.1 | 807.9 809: 0.04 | 34.3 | 32.5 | 33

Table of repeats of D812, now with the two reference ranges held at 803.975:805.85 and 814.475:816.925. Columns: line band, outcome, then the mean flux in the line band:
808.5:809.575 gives -0.01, 32.8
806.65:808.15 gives 0.02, 32.4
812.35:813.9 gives -0.01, 31.7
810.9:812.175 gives 0.02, 31.5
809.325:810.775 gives -0.04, 33.2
